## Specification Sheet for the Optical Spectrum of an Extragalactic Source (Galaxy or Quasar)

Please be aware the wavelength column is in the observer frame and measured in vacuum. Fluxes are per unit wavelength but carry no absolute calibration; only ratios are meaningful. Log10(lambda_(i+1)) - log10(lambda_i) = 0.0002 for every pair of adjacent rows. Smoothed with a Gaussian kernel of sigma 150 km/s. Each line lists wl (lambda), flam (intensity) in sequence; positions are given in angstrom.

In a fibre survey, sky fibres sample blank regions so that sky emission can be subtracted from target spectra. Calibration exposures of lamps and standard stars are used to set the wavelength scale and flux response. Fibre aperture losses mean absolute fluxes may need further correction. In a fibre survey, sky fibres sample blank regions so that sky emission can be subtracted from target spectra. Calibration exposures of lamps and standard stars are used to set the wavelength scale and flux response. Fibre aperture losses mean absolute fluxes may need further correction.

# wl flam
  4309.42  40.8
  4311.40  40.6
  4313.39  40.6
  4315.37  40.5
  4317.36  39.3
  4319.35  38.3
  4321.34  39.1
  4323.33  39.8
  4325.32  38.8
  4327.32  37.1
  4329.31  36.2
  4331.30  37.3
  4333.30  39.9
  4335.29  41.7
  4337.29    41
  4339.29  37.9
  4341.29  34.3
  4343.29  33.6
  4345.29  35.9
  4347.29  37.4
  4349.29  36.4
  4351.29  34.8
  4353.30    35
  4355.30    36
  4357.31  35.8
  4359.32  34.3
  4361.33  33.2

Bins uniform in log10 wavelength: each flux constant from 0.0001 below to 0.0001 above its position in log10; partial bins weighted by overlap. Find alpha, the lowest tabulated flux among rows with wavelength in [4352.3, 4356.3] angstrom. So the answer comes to 35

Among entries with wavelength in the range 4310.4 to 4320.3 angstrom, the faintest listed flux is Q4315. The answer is 38.3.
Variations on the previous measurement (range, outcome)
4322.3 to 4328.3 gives 37.1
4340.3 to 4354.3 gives 33.6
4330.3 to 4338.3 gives 37.3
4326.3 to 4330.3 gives 36.2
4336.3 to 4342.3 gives 34.3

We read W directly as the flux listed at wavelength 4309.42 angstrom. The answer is 40.8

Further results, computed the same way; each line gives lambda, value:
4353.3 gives 35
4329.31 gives 36.2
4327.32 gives 37.1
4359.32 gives 34.3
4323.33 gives 39.8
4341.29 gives 34.3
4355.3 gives 36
